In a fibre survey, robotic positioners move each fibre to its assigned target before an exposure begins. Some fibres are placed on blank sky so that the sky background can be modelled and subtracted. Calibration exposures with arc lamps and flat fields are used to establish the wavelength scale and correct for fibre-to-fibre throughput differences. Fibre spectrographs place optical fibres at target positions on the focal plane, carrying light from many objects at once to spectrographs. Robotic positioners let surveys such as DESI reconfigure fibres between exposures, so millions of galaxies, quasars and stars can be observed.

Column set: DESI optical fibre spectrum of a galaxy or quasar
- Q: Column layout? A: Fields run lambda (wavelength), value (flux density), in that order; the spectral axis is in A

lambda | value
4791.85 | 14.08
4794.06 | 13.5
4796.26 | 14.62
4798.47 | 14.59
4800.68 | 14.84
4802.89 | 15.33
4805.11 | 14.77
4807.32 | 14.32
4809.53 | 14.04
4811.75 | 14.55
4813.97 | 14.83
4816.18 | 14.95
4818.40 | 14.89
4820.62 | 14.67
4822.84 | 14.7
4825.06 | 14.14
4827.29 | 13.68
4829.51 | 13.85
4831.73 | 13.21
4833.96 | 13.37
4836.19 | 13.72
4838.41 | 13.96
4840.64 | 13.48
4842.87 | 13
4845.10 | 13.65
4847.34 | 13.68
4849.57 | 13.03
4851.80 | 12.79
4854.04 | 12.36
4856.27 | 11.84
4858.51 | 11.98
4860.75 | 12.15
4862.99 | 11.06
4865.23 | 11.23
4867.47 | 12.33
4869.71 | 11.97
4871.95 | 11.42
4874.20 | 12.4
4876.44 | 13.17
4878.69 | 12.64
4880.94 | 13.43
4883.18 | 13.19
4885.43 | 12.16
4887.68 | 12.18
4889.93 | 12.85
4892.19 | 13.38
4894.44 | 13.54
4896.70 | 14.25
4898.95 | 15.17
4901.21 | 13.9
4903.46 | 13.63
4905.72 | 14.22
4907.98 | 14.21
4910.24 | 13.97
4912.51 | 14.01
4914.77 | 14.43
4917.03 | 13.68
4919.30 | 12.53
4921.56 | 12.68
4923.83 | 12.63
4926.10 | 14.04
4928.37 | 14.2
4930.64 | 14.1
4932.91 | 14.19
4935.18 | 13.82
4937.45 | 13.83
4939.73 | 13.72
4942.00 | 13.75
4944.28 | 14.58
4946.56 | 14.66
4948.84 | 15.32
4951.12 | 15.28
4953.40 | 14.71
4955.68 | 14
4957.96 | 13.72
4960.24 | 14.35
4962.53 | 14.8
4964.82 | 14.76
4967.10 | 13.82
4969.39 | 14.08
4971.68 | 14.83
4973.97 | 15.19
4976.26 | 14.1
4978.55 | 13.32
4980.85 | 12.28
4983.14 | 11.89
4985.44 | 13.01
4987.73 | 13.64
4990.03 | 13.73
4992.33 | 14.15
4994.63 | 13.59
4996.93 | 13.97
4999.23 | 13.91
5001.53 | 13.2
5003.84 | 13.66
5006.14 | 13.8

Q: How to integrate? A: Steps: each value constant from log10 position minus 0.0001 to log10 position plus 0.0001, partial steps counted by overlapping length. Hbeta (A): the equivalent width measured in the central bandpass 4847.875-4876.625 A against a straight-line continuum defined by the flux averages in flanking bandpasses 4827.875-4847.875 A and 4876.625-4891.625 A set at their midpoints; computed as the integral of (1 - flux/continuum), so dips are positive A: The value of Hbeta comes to 2.2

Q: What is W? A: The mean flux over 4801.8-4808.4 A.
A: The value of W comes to 14.8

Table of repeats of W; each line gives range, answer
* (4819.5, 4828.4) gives 14.3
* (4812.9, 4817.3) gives 14.9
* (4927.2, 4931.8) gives 14.2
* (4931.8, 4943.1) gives 13.9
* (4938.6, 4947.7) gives 14.2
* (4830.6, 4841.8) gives 13.5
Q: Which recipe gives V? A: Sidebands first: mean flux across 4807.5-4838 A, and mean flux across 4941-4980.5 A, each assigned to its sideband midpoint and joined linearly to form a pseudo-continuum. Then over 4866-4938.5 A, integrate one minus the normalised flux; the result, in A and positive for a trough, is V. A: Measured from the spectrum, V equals 4.7 A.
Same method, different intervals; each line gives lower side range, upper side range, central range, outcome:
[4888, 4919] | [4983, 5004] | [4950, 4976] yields -1.6 A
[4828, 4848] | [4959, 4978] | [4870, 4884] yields 1.2 A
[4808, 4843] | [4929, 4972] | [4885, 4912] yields 1.1 A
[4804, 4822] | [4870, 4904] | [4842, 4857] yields 1.0 A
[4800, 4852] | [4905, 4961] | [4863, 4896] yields 3.6 A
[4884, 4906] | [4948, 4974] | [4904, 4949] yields 0.3 A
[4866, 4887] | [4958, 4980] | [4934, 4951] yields -0.6 A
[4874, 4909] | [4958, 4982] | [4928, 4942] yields -0.1 A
